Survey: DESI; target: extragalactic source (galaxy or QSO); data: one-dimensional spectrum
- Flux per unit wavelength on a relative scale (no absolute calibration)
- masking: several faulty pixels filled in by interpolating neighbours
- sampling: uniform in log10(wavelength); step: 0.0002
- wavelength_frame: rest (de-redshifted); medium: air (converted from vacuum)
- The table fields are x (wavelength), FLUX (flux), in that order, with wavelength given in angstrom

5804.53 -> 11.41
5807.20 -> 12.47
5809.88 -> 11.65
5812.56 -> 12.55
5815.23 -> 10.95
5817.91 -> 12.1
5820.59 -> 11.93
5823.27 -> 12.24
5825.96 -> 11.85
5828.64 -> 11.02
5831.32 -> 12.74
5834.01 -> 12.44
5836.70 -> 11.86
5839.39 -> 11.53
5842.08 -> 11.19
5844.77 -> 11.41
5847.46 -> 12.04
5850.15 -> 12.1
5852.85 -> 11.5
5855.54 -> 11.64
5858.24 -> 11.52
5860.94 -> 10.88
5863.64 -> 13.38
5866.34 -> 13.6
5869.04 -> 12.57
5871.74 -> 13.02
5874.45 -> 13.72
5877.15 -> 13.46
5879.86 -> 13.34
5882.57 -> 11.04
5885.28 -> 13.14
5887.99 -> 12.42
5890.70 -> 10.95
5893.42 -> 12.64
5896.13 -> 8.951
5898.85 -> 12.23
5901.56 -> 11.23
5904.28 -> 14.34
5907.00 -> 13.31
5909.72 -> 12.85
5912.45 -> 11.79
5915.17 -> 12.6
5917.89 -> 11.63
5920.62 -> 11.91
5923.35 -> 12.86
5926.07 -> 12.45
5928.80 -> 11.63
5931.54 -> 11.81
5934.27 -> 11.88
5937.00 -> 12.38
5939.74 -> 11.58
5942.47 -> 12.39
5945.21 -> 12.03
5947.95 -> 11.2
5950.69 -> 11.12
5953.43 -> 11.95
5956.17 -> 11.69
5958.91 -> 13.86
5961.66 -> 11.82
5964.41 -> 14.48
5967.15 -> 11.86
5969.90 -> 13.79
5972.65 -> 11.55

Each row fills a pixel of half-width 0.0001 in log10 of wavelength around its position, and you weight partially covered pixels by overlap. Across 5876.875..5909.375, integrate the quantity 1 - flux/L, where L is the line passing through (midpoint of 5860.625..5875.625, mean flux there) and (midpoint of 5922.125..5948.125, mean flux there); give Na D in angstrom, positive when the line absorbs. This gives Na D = 1.0 angstrom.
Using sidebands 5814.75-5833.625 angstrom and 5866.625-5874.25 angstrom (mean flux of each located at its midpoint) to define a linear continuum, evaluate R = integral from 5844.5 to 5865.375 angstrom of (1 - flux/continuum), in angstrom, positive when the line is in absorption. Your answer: 1.3 angstrom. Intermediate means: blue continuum 11.9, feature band 11.9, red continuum 13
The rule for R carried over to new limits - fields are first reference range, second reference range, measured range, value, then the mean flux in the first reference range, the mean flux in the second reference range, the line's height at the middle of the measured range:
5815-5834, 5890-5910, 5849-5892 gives -1.4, 11.9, 12.1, 12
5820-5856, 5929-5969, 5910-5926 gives -0.2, 11.8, 12.2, 12.1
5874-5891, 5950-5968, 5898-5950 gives 1.4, 12.6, 12.5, 12.5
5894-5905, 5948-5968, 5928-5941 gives 0.2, 11.6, 12.3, 12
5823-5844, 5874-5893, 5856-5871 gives -0.2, 11.8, 12.5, 12.2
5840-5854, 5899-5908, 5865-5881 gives -1.4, 11.6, 12.9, 12.2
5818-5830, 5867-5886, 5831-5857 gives 0.9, 11.8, 12.9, 12.2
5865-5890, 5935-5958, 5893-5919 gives 0.6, 12.9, 11.8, 12.4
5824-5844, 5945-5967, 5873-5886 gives -1.0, 11.8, 12.3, 12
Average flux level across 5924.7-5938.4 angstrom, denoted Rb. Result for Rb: 12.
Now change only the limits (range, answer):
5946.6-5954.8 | 11.4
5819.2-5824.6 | 12.1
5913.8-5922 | 12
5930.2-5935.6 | 11.8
